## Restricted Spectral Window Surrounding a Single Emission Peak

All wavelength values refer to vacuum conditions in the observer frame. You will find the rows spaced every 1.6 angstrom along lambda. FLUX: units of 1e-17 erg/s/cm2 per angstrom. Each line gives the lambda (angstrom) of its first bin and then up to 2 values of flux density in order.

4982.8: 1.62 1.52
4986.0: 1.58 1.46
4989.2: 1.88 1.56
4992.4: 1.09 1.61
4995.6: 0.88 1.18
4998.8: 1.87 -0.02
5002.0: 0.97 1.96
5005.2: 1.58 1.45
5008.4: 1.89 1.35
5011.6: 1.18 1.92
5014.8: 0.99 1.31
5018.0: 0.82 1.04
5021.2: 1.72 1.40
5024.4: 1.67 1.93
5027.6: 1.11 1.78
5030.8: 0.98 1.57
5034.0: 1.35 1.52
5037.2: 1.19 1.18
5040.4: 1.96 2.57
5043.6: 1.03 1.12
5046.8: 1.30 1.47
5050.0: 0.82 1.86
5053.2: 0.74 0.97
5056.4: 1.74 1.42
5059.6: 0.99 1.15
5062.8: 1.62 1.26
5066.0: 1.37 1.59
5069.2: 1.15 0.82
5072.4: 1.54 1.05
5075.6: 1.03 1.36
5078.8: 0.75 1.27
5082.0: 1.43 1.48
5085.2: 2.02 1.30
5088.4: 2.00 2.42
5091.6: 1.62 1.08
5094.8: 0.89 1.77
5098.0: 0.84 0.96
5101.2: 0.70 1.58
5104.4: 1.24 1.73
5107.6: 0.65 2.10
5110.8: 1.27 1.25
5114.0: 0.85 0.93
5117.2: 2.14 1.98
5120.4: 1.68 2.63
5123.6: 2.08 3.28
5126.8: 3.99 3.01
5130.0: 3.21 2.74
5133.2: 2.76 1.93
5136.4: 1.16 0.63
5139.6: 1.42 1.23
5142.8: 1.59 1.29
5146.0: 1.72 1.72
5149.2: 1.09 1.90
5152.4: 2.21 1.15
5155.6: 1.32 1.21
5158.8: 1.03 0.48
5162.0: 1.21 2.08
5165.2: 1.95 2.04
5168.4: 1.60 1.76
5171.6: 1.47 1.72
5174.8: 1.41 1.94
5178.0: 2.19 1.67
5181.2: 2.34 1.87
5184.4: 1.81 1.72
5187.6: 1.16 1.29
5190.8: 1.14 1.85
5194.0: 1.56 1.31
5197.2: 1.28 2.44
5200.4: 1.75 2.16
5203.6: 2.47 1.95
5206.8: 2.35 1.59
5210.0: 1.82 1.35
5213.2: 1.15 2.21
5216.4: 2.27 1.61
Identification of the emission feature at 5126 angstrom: [O II] 3727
